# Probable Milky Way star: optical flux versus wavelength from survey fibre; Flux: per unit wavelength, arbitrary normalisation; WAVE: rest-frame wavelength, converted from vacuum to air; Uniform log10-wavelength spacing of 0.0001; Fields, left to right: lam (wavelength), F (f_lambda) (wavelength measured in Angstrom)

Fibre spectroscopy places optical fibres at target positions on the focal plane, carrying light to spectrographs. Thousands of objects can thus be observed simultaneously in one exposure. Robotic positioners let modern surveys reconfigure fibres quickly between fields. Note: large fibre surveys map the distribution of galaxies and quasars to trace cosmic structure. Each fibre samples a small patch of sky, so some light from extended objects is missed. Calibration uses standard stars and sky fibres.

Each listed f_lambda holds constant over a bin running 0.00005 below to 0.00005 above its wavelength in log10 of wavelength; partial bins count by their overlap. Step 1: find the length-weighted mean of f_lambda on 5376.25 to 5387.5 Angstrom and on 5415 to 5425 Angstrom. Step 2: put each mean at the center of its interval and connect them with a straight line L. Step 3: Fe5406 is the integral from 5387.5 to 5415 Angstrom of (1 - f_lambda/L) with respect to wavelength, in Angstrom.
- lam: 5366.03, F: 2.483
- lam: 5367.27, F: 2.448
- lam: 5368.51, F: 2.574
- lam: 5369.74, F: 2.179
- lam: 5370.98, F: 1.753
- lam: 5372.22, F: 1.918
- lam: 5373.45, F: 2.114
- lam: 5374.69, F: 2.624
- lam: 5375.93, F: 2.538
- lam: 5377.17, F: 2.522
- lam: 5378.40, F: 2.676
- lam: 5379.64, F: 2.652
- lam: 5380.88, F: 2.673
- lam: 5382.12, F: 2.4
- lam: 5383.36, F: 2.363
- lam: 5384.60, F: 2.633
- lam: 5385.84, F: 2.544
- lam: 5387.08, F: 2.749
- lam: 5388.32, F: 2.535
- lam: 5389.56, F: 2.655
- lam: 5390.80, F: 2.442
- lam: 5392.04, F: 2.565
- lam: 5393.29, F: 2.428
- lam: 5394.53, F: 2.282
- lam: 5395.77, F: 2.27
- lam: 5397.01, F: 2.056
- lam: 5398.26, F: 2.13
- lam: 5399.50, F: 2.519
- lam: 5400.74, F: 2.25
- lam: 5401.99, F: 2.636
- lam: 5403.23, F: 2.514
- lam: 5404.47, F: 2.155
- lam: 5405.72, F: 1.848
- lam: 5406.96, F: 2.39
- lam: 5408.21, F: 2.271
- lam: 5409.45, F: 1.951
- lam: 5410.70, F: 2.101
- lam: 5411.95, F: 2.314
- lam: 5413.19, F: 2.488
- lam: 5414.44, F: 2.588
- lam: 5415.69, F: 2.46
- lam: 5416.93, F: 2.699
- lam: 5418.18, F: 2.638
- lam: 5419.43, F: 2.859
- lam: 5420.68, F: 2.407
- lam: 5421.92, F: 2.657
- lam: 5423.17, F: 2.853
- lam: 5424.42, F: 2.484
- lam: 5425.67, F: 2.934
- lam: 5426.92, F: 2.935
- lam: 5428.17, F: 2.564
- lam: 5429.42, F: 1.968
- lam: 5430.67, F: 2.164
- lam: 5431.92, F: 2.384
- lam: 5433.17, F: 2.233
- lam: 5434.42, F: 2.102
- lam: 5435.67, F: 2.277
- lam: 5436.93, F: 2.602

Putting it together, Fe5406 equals 2.8 Angstrom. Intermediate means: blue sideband 2.58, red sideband 2.63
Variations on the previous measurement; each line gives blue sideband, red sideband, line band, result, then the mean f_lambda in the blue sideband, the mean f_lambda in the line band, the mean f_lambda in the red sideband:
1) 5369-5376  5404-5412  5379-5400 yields -3.1 Angstrom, 2.17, 2.46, 2.13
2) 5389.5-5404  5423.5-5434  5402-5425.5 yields -0.2 Angstrom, 2.38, 2.44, 2.46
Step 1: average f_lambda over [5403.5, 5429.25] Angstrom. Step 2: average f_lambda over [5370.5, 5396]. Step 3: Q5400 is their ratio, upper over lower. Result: 1.01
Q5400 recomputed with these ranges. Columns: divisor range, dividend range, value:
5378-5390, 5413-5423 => 1.01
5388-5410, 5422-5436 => 1.06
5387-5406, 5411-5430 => 1.09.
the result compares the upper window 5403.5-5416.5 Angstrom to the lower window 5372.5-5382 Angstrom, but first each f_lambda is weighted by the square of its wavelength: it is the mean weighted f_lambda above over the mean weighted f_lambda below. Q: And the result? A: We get 0.9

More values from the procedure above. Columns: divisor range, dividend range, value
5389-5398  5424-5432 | 1.07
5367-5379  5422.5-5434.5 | 1.08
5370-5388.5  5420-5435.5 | 1.03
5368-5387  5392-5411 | 0.94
